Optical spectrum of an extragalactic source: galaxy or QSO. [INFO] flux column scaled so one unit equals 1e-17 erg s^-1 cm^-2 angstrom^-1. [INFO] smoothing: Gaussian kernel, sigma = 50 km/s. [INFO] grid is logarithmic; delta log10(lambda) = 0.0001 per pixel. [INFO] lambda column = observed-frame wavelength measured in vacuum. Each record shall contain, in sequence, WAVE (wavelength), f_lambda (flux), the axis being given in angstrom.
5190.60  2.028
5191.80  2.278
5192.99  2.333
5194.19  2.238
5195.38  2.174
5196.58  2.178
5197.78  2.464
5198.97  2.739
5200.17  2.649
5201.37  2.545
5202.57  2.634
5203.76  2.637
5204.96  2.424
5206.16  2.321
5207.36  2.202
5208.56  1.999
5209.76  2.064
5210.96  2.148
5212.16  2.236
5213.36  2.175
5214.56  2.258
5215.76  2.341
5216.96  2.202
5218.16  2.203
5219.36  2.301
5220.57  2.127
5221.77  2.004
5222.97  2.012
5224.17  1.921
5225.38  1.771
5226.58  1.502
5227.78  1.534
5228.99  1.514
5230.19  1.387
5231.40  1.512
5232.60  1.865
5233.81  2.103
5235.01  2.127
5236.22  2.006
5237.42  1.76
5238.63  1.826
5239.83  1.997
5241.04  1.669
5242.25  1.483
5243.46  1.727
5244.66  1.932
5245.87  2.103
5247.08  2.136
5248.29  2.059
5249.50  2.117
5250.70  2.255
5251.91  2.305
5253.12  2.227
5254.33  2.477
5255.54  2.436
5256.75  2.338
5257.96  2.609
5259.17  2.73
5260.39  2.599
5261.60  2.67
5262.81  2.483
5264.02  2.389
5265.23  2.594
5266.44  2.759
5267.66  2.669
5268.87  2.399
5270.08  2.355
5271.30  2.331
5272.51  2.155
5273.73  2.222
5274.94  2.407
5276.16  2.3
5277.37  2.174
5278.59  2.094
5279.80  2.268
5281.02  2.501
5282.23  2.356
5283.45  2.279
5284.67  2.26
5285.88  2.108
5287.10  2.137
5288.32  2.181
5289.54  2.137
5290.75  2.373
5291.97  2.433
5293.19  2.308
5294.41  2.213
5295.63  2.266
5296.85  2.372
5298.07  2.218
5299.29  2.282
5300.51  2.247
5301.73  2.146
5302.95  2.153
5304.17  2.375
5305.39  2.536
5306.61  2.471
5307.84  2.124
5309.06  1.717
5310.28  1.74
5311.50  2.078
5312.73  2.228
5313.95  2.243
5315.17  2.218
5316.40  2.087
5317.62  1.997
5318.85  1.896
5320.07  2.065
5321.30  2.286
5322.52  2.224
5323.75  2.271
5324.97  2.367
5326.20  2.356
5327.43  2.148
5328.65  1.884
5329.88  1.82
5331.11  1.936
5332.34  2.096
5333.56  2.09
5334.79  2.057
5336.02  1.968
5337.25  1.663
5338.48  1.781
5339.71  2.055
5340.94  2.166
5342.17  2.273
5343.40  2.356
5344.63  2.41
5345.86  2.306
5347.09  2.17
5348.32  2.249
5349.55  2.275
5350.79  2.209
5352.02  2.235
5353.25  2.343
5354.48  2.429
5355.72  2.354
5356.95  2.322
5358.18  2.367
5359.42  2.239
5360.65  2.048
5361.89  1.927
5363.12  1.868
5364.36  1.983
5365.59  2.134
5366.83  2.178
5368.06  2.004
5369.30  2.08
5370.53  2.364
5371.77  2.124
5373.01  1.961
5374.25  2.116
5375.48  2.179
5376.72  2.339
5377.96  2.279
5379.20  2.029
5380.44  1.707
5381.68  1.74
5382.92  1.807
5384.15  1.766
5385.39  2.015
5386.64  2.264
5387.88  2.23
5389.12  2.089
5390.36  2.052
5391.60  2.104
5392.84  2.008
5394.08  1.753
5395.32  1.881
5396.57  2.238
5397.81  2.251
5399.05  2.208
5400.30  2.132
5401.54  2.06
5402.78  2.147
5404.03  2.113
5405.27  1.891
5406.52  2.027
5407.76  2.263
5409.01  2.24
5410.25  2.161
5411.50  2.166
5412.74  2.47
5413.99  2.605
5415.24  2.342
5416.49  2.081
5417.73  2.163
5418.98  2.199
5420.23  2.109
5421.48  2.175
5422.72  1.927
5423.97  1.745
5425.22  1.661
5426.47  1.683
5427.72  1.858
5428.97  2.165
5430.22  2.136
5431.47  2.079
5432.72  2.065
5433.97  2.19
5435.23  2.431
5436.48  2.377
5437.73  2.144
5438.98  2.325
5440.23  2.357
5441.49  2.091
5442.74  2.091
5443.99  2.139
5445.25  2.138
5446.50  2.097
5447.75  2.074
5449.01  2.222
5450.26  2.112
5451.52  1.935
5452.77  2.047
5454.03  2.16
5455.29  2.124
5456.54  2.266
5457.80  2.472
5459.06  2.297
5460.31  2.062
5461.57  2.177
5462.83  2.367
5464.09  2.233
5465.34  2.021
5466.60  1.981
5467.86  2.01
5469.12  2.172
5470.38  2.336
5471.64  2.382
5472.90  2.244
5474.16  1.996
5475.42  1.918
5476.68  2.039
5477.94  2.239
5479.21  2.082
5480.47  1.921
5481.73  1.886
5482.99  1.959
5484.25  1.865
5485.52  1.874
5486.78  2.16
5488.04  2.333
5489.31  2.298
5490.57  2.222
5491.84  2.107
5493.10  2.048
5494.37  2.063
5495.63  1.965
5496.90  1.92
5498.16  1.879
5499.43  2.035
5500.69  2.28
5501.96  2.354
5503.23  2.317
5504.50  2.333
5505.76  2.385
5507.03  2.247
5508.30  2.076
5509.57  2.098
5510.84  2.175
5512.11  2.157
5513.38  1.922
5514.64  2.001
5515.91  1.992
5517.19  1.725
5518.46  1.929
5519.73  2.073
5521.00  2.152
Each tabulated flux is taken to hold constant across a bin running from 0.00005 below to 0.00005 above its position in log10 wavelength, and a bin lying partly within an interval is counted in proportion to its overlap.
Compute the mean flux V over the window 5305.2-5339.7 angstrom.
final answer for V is 2.08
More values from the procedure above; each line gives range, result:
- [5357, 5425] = 2.1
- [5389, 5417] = 2.14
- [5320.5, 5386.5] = 2.12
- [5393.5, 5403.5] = 2.08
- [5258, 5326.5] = 2.28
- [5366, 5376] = 2.13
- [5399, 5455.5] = 2.13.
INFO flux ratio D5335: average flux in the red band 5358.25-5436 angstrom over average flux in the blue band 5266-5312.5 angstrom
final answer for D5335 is 0.9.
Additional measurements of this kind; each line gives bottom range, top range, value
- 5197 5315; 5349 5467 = 0.97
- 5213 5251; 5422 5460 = 1.09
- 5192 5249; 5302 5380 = 1.03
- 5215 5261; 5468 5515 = 1.04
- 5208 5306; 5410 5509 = 0.98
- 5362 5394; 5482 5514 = 1.03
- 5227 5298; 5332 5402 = 0.96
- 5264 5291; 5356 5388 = 0.90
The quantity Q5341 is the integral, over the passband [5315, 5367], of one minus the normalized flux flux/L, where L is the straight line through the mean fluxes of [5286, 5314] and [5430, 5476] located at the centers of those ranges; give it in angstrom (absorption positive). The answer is 1.4 angstrom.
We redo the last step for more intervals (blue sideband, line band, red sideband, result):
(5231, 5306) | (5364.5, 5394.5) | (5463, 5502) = 1.46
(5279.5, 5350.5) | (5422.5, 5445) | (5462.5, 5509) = 0.55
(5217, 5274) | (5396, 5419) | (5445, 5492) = -0.78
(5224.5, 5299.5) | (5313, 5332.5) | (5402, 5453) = 0.33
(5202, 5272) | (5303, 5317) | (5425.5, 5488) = -0.14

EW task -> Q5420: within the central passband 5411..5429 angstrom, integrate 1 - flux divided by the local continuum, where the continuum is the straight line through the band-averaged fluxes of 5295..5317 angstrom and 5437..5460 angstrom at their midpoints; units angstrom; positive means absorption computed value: 0.7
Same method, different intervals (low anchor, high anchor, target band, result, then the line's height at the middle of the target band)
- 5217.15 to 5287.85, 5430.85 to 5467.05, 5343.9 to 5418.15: 0.85 angstrom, 2.17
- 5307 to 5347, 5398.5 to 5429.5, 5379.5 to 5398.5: 0.95 angstrom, 2.1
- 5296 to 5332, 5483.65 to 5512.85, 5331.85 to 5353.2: 0.07 angstrom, 2.15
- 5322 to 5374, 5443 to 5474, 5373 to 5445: 1.82 angstrom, 2.16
